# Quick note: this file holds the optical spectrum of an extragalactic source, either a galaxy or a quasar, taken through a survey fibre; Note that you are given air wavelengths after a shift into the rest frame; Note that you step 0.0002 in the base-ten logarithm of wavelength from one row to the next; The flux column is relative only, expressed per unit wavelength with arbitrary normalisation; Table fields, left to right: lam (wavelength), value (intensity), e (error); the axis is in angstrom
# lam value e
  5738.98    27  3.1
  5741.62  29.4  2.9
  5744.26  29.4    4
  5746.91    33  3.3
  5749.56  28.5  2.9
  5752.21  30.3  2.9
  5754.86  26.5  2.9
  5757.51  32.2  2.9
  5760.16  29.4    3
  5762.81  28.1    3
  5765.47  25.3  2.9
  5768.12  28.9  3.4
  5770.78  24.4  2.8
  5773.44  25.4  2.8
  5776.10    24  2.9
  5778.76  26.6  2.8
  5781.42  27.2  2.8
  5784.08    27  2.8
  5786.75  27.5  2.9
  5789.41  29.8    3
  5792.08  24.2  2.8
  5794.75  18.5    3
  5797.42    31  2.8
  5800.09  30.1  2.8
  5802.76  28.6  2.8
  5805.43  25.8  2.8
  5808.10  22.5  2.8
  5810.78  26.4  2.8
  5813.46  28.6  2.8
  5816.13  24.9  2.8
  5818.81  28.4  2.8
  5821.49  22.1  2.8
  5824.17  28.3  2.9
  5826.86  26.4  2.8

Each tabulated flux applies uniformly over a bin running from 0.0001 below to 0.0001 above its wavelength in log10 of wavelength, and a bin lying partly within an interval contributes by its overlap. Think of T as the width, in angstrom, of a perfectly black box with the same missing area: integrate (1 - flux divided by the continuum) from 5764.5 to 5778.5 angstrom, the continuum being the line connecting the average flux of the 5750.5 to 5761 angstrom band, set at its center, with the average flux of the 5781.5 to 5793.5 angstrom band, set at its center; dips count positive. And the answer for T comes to 1.3 angstrom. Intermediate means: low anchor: 29.6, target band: 25.7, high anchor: 27.1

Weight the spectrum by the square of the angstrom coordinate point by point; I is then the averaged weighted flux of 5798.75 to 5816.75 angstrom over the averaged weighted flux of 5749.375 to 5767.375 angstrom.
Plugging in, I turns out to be 1.0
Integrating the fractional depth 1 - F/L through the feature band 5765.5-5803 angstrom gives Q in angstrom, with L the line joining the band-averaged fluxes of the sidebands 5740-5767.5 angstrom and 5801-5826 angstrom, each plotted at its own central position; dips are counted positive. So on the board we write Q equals 1.50 angstrom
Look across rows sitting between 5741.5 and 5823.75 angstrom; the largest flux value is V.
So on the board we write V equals 33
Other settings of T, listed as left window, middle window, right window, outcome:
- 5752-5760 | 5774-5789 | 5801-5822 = 0.7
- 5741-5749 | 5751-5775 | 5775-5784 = 0.4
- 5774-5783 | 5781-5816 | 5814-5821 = -0.7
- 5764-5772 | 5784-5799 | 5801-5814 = 0.0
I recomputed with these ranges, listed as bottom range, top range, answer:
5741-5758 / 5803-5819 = 0.90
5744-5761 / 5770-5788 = 0.88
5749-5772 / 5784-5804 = 0.97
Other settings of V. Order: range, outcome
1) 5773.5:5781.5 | 27.2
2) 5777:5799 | 31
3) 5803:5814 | 28.6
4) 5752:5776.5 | 32.2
